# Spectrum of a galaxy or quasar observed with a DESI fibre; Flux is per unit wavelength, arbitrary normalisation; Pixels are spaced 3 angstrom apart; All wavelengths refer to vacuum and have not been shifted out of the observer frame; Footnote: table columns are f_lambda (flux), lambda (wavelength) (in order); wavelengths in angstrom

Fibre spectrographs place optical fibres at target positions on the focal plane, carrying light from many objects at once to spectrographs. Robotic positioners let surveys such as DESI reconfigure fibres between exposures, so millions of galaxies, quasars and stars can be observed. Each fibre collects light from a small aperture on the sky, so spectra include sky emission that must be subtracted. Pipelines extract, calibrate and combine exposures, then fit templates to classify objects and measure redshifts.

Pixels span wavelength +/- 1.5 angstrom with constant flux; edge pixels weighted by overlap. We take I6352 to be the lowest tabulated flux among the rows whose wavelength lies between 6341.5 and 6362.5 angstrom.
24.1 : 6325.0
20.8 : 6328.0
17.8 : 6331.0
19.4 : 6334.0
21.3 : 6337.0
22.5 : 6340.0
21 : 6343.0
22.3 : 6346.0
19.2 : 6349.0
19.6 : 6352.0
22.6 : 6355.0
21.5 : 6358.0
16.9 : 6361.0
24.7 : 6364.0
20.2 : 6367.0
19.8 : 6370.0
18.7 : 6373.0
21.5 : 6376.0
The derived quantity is 16.9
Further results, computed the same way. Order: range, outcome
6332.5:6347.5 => 19.4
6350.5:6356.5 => 19.6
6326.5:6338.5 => 17.8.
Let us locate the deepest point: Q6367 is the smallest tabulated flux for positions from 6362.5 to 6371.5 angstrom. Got 19.8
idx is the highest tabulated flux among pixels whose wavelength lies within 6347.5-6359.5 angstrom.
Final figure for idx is 22.6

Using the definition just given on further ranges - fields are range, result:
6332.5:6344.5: 22.5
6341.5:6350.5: 22.3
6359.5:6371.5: 24.7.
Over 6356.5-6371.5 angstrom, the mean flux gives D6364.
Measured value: 20.6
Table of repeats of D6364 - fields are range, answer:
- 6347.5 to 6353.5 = 19.4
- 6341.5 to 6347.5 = 21.7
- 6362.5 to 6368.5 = 22.4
